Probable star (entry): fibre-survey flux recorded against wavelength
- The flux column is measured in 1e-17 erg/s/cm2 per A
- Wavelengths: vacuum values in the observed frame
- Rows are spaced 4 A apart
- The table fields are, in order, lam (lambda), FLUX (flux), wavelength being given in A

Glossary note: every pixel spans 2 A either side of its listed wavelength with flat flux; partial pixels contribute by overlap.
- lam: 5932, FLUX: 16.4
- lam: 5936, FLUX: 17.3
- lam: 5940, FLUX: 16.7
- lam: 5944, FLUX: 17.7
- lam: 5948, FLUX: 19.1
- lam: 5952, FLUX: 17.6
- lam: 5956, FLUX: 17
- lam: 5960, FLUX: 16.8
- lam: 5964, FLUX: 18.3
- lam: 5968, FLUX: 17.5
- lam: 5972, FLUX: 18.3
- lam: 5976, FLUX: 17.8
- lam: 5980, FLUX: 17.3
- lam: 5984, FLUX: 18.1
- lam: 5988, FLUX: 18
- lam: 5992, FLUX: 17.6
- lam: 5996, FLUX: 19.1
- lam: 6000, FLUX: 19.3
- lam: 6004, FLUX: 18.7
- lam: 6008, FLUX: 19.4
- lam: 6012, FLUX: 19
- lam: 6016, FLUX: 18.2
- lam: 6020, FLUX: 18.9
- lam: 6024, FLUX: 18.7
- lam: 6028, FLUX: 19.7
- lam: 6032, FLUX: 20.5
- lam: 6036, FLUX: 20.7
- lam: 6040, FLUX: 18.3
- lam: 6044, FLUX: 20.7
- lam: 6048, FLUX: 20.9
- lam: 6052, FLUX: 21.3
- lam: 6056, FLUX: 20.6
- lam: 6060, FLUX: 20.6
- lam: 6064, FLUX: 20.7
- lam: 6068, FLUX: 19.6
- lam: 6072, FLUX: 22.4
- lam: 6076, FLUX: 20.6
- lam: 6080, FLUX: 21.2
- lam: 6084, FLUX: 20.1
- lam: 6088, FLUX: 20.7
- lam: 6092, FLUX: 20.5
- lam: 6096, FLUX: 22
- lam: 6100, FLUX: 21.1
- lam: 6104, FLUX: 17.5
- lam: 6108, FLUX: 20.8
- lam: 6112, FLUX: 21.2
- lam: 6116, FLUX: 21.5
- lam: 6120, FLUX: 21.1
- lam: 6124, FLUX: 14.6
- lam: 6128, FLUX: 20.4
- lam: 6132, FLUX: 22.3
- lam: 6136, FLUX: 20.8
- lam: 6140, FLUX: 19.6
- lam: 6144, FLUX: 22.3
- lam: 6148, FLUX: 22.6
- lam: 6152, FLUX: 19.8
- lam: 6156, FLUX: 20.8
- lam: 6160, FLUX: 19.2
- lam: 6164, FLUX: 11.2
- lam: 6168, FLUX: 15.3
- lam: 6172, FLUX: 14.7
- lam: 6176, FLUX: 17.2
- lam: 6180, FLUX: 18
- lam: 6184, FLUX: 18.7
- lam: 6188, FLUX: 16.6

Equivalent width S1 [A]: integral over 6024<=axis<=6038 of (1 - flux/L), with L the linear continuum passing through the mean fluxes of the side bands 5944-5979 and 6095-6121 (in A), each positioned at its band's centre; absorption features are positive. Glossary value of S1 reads -0.7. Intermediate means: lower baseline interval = 17.8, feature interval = 20.1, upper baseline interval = 20.7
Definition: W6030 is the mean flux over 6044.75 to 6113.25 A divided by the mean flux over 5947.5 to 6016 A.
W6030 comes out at 1.1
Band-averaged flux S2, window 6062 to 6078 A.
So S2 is 20.8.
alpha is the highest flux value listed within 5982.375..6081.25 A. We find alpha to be 22.4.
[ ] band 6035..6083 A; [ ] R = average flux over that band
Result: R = 20.6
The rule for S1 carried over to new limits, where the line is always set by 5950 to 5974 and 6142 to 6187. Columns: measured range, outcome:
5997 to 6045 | -4.2 A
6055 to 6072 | -2.6 A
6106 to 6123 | -2.6 A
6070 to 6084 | -2.6 A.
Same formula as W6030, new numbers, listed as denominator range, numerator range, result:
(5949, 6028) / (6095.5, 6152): 1.12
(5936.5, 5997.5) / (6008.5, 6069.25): 1.12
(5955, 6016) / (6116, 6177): 1.04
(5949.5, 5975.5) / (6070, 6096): 1.19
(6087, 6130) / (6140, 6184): 0.91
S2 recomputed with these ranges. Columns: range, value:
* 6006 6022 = 18.9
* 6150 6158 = 20.3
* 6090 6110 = 20.4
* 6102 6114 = 19.8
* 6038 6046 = 19.5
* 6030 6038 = 20.6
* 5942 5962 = 17.6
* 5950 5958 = 17.3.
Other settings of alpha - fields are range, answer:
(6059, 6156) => 22.6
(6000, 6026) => 19.4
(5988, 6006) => 19.3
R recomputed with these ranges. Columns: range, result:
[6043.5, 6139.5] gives 20.5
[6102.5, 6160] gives 20.4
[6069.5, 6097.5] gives 21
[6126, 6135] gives 21.3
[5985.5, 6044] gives 19.1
